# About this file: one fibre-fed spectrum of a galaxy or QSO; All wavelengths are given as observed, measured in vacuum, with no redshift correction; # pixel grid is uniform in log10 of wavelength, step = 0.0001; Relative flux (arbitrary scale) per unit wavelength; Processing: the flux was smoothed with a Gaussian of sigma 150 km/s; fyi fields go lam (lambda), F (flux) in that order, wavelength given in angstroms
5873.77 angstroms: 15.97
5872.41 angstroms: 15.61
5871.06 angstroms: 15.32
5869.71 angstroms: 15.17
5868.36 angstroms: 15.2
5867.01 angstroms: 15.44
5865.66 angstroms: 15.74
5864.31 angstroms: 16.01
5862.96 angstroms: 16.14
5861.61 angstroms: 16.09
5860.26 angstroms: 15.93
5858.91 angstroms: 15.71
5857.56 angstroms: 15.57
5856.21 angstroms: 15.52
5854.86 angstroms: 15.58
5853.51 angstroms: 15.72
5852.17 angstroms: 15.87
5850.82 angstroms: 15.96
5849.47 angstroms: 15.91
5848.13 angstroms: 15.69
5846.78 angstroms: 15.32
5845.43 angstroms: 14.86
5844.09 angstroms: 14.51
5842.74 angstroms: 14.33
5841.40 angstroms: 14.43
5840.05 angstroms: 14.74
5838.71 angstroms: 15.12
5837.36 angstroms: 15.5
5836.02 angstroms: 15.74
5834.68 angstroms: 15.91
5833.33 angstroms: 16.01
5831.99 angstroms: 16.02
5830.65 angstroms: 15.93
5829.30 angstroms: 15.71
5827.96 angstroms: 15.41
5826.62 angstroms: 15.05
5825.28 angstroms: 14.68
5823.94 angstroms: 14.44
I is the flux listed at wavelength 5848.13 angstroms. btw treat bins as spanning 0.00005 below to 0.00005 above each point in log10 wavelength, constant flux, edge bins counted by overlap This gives 15.69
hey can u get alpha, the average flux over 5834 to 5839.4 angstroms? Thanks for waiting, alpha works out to 15.6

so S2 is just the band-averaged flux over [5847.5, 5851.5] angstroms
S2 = 15.9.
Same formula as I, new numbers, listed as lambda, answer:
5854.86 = 15.58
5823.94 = 14.44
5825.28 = 14.68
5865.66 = 15.74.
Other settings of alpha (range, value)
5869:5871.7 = 15.3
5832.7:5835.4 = 15.9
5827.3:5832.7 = 15.8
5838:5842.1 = 14.8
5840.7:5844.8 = 14.4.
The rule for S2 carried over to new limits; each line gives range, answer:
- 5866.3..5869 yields 15.3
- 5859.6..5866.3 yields 16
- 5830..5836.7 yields 15.9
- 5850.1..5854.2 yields 15.8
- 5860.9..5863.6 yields 16.1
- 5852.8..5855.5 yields 15.7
